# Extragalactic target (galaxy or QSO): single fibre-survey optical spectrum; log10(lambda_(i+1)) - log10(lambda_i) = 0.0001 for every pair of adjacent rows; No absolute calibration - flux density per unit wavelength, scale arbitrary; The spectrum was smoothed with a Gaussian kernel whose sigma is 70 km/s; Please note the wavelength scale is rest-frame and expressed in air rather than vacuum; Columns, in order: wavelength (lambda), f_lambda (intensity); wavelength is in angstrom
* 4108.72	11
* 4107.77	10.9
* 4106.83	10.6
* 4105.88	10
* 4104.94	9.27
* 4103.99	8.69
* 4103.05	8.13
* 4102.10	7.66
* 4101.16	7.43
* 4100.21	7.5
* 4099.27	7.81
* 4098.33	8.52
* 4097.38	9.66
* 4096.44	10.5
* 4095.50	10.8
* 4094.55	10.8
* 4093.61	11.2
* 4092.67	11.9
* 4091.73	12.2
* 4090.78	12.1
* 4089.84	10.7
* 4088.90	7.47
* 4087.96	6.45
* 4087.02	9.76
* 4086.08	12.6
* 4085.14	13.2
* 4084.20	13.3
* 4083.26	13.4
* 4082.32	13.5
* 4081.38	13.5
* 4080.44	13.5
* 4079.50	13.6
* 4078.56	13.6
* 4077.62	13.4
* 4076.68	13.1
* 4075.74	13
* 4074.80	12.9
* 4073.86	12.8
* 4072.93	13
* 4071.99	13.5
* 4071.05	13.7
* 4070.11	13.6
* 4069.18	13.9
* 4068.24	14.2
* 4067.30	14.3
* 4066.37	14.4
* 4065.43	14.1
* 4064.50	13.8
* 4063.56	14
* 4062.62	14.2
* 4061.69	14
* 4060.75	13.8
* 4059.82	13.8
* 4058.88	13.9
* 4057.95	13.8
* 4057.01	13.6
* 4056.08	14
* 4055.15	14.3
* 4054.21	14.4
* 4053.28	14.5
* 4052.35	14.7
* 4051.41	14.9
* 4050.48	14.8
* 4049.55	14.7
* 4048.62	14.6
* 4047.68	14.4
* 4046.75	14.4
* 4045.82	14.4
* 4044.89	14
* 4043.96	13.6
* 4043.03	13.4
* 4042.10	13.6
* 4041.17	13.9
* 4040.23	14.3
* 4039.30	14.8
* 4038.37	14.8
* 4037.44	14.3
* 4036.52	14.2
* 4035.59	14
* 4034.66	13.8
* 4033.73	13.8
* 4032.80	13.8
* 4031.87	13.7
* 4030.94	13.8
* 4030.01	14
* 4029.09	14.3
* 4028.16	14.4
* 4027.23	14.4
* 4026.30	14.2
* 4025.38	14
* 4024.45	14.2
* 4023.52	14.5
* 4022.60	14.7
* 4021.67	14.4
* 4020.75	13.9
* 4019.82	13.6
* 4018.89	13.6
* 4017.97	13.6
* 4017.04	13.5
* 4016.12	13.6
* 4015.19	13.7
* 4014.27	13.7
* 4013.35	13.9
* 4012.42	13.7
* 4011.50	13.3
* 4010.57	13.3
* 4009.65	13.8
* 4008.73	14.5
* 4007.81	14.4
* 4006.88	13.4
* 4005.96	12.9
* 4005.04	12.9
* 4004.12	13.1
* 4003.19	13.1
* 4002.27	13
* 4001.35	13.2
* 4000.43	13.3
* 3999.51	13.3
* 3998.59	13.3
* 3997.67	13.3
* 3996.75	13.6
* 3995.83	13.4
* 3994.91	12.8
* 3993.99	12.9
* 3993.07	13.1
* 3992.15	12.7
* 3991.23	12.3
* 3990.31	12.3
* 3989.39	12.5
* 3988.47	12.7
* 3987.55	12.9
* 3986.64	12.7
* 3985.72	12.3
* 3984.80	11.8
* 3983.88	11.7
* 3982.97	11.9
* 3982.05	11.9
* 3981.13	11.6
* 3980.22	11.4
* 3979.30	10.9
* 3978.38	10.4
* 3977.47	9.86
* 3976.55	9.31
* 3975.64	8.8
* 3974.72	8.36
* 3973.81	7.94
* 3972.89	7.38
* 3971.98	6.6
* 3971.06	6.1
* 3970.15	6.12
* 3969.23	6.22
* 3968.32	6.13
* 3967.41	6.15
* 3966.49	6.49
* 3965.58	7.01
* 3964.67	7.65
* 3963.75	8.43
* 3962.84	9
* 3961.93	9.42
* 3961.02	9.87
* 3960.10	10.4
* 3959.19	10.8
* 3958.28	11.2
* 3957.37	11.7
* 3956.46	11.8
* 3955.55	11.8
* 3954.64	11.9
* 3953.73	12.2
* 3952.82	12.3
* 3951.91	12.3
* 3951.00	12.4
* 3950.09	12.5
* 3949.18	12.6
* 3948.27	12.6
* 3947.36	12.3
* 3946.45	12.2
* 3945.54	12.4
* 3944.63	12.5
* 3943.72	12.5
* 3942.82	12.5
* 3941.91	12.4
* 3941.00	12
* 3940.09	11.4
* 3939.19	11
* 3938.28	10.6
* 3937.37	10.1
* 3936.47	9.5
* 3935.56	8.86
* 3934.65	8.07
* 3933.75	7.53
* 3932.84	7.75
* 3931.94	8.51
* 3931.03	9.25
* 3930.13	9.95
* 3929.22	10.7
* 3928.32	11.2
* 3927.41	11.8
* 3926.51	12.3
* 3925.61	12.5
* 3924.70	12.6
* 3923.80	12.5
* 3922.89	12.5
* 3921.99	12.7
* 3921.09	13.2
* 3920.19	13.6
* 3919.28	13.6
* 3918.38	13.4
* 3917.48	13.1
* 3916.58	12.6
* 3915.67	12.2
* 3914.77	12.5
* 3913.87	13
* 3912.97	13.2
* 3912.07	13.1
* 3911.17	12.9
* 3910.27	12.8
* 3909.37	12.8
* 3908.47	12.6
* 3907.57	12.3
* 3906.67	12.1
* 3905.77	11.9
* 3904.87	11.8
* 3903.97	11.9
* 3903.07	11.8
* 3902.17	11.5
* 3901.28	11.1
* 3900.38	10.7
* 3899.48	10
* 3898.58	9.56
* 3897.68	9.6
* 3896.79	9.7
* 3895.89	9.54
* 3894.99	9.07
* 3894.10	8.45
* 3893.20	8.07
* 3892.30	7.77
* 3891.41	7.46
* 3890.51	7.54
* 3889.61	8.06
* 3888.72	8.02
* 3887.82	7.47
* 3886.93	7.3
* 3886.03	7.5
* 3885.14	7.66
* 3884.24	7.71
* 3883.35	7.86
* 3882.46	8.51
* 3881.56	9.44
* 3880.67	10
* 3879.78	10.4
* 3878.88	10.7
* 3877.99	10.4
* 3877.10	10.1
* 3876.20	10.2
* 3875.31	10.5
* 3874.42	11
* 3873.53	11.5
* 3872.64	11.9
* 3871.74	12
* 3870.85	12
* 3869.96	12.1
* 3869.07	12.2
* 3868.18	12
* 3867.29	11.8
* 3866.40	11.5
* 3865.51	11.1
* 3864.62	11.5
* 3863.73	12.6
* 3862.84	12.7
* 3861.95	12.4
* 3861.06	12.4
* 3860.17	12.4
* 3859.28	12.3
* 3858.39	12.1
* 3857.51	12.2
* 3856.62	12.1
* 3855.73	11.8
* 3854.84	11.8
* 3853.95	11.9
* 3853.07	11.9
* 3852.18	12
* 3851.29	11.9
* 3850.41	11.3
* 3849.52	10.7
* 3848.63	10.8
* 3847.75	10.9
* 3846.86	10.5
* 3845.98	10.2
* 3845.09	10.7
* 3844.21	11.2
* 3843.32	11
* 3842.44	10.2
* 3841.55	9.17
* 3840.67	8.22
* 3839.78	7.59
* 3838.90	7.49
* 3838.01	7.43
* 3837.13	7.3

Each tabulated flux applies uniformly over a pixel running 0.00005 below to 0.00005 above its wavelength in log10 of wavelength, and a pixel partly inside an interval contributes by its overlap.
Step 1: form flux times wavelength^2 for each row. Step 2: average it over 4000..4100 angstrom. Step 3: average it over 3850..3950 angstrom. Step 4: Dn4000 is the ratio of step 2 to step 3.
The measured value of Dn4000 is 1.30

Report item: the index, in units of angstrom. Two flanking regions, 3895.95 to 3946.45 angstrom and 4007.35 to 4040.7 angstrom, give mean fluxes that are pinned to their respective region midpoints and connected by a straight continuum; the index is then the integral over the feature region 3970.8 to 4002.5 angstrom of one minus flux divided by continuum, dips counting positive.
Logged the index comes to 4.0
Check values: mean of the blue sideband 11.5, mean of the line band 11.5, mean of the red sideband 14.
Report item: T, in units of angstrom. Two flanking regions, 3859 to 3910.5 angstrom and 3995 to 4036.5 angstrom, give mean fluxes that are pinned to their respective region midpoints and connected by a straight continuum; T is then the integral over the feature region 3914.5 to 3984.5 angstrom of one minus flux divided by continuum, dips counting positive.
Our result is 8.11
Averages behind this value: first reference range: 10.5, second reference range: 13.7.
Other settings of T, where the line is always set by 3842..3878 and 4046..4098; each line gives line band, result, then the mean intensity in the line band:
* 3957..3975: 6.1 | 8.13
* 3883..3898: 4.6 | 8.16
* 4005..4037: -3.0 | 13.9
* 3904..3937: 0.7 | 11.7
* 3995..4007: -0.6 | 13.2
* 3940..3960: 0.1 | 12.1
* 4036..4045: -0.9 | 14.1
